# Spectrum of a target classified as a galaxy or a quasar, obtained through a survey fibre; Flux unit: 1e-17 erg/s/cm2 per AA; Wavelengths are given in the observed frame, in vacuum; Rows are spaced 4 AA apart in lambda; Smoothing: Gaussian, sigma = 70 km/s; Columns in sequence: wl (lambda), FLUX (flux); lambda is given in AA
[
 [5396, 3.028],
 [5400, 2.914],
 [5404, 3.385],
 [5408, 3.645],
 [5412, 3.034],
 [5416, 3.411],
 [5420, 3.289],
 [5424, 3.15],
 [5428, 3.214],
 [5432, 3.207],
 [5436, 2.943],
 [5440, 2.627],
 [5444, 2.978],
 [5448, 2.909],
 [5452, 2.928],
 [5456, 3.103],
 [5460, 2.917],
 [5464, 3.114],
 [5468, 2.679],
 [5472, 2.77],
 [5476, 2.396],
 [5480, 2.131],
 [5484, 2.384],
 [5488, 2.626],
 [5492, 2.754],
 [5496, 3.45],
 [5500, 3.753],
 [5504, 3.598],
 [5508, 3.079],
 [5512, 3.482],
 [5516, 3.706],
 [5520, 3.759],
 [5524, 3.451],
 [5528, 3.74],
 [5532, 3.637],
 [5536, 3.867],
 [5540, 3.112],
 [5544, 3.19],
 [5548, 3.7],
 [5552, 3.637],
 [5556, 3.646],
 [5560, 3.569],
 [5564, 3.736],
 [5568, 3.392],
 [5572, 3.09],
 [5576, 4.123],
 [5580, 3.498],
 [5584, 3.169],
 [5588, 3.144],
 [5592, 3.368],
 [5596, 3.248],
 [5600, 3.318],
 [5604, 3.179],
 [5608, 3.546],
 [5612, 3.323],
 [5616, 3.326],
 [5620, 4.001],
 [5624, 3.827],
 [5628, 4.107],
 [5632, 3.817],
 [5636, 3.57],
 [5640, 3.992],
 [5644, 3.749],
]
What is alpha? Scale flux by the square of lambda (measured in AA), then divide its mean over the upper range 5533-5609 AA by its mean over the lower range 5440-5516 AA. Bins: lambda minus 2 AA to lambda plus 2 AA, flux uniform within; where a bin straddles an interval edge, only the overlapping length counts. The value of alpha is 1.21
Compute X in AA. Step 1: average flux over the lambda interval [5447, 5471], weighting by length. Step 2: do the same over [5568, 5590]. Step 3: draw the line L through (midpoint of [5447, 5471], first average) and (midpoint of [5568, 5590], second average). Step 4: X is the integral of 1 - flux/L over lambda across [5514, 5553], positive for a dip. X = -4.3 AA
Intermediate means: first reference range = 2.94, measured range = 3.58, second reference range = 3.4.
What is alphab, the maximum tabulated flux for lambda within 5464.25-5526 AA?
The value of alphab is 3.759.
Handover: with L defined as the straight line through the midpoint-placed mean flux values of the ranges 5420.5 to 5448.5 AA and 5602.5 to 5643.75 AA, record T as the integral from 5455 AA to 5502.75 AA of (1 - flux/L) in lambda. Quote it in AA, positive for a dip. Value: 5.0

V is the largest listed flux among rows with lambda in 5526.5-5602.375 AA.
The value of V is 4.123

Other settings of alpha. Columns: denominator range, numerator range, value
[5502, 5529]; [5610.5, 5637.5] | 1.09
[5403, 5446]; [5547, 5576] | 1.19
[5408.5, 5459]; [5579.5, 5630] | 1.20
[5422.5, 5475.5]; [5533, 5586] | 1.24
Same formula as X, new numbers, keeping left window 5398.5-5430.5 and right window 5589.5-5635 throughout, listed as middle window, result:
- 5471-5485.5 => 4.13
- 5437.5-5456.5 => 2.37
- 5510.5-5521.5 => -0.79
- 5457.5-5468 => 1.18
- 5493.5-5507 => -0.58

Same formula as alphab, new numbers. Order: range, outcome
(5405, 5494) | 3.645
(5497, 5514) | 3.753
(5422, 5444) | 3.214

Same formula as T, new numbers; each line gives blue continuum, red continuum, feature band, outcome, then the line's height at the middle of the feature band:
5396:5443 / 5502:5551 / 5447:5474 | 3.1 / 3.3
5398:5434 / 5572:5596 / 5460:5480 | 3.7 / 3.3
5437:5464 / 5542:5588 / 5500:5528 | -2.6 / 3.25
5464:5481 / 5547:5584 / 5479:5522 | -4.2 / 2.88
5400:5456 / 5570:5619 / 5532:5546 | -0.6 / 3.29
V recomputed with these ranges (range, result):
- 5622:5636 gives 4.107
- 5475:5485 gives 2.396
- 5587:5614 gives 3.546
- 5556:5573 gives 3.736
